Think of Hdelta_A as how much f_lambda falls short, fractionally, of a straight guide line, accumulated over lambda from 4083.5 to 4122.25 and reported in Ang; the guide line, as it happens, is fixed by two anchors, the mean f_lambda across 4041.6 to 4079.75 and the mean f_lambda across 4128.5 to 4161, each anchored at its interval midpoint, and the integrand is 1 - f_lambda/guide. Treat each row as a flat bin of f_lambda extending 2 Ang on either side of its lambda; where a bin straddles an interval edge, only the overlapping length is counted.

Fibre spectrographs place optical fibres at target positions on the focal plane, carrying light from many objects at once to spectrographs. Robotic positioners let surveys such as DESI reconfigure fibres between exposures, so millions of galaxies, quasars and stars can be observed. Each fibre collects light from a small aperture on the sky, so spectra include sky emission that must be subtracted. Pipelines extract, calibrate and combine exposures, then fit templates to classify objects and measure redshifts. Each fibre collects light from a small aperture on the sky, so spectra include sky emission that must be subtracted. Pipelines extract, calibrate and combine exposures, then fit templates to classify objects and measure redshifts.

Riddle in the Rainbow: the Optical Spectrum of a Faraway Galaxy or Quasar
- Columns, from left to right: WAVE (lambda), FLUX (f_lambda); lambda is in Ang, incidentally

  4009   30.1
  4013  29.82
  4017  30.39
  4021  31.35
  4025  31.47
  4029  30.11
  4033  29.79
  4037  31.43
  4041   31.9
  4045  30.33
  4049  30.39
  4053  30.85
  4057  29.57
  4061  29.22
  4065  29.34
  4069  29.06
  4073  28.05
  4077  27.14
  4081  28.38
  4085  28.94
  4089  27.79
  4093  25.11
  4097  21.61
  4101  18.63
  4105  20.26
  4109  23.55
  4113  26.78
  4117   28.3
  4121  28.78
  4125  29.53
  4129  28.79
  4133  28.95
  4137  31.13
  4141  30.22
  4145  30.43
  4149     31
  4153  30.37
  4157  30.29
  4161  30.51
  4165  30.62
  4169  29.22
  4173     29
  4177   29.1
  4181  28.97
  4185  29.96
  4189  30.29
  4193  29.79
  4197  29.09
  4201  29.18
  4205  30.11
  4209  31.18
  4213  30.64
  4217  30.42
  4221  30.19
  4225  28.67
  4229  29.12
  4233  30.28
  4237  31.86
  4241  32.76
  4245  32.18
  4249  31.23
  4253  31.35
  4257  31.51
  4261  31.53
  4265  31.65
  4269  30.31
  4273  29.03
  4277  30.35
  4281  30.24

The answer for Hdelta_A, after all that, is 6.5 Ang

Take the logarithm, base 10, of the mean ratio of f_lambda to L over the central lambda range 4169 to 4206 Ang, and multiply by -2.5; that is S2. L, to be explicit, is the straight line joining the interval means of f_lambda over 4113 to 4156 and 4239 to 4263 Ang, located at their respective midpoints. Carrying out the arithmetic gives 0.04 mag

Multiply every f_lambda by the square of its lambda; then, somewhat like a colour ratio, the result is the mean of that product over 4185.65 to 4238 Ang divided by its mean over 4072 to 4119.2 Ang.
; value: 1.25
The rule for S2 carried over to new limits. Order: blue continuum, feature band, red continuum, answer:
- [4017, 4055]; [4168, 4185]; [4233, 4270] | 0.08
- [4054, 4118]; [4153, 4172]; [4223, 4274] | -0.06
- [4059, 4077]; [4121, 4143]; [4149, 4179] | 0.00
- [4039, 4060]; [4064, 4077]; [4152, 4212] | 0.07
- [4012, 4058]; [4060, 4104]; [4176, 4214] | 0.15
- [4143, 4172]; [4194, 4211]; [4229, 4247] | 0.04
